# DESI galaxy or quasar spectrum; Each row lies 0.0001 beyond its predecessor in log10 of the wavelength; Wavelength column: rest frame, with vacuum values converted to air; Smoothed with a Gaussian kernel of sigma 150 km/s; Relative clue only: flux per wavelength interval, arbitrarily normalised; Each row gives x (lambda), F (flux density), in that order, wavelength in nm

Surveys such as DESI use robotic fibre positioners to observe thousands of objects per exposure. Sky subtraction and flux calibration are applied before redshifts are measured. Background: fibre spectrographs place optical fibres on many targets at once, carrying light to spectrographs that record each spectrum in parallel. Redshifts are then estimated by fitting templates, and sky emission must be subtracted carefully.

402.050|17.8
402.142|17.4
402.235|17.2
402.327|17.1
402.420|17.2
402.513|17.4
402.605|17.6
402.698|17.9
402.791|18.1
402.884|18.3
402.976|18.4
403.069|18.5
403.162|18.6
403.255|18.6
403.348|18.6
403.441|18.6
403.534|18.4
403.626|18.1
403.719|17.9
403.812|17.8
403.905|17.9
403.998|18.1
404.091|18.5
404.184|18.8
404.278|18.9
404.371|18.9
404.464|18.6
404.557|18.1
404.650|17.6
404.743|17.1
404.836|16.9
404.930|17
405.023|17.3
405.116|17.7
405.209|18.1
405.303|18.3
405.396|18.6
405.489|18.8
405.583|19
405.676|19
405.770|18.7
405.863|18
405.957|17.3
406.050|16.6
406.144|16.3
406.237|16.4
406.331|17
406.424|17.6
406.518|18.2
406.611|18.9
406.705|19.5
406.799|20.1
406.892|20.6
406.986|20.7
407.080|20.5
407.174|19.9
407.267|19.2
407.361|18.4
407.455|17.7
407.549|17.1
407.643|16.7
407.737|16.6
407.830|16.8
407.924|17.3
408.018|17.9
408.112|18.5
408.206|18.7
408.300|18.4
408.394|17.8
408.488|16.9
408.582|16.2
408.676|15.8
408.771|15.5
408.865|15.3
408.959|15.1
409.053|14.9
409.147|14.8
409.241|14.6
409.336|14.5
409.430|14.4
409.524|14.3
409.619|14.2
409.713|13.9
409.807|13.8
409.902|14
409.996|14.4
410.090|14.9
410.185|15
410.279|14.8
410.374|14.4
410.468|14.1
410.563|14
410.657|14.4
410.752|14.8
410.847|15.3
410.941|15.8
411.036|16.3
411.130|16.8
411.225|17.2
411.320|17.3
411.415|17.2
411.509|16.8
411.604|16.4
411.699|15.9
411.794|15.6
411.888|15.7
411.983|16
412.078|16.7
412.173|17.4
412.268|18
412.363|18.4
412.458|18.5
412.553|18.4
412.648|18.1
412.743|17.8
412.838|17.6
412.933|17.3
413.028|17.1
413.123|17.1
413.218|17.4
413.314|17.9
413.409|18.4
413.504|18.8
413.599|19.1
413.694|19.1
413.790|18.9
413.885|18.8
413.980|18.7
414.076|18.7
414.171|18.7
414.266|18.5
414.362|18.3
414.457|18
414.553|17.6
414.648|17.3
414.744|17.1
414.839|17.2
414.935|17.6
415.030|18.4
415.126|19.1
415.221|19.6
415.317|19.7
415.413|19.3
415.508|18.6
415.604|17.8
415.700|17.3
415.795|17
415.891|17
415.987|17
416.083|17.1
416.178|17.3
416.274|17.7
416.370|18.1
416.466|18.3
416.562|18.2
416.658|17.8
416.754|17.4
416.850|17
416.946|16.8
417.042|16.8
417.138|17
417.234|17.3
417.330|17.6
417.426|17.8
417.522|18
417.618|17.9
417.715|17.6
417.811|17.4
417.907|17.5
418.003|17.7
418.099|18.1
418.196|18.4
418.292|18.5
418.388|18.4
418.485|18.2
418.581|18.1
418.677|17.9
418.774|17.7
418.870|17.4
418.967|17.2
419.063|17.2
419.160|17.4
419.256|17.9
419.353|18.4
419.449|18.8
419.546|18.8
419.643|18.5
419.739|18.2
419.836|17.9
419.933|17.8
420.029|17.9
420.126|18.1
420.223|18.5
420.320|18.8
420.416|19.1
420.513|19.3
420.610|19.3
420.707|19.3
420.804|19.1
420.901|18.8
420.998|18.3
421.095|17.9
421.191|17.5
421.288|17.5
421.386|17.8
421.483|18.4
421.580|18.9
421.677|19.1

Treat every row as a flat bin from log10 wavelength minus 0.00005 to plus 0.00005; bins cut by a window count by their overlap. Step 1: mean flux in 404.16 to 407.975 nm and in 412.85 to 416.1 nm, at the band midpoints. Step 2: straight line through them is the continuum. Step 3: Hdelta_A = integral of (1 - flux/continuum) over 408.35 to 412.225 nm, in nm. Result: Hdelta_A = 0.57 nm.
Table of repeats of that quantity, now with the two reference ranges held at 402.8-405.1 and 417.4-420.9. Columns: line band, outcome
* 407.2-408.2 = 0.024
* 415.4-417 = 0.051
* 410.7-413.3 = 0.176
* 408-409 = 0.069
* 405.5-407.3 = -0.045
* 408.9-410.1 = 0.246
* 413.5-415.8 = -0.027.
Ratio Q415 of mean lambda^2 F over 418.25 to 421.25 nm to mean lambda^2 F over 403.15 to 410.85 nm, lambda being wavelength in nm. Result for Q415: 1.1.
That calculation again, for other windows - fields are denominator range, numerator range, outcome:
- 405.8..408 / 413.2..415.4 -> 1.05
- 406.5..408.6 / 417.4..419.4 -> 1.02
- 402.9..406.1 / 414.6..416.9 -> 1.04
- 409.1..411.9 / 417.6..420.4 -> 1.24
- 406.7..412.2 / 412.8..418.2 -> 1.13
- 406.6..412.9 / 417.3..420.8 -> 1.14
